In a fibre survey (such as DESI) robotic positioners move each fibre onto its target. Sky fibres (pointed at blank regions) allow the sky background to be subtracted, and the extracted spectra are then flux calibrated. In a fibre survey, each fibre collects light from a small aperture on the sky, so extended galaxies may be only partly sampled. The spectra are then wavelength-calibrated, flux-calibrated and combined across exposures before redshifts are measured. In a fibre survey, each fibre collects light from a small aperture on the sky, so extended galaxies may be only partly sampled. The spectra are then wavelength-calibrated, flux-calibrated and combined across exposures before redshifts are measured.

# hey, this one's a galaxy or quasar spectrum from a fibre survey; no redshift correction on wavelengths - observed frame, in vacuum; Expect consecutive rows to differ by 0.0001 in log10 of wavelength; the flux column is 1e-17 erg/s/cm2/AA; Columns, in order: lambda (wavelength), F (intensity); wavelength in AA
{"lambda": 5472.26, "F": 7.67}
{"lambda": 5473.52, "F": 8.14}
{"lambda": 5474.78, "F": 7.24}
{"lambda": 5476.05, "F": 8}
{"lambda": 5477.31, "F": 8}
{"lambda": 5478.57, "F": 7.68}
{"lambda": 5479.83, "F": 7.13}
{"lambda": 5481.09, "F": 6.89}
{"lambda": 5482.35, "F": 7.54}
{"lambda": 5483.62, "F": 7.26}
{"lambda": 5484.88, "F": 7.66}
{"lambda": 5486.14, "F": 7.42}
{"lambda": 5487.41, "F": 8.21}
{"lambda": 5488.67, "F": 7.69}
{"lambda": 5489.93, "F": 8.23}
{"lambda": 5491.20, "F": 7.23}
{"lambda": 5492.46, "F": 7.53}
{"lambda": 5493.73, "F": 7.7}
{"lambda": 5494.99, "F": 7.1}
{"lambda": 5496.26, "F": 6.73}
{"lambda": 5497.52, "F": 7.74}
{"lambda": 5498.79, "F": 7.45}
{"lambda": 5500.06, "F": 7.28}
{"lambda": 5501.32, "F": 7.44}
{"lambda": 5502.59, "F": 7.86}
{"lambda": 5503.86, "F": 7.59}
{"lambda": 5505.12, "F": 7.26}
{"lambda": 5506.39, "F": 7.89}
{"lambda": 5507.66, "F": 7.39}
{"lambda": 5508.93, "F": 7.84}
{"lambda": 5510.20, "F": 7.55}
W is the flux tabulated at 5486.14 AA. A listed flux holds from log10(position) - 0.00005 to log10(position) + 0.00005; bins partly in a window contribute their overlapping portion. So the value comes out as 7.42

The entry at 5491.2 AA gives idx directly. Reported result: 7.23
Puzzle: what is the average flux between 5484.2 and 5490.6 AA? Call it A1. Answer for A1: 7.84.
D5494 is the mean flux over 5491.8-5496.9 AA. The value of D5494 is 7.27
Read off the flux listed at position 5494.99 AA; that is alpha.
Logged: 7.1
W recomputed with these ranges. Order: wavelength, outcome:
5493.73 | 7.7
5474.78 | 7.24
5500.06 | 7.28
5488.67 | 7.69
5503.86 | 7.59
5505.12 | 7.26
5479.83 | 7.13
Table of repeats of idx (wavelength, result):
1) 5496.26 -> 6.73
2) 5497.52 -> 7.74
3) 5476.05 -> 8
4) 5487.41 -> 8.21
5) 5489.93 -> 8.23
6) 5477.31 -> 8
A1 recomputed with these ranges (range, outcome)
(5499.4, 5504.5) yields 7.55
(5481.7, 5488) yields 7.6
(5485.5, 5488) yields 7.8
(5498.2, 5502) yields 7.39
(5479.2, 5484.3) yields 7.21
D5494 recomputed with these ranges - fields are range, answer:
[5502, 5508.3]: 7.59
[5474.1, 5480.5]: 7.61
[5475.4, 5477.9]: 7.97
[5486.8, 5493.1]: 7.78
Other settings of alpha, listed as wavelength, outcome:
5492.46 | 7.53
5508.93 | 7.84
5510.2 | 7.55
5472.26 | 7.67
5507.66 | 7.39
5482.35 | 7.54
